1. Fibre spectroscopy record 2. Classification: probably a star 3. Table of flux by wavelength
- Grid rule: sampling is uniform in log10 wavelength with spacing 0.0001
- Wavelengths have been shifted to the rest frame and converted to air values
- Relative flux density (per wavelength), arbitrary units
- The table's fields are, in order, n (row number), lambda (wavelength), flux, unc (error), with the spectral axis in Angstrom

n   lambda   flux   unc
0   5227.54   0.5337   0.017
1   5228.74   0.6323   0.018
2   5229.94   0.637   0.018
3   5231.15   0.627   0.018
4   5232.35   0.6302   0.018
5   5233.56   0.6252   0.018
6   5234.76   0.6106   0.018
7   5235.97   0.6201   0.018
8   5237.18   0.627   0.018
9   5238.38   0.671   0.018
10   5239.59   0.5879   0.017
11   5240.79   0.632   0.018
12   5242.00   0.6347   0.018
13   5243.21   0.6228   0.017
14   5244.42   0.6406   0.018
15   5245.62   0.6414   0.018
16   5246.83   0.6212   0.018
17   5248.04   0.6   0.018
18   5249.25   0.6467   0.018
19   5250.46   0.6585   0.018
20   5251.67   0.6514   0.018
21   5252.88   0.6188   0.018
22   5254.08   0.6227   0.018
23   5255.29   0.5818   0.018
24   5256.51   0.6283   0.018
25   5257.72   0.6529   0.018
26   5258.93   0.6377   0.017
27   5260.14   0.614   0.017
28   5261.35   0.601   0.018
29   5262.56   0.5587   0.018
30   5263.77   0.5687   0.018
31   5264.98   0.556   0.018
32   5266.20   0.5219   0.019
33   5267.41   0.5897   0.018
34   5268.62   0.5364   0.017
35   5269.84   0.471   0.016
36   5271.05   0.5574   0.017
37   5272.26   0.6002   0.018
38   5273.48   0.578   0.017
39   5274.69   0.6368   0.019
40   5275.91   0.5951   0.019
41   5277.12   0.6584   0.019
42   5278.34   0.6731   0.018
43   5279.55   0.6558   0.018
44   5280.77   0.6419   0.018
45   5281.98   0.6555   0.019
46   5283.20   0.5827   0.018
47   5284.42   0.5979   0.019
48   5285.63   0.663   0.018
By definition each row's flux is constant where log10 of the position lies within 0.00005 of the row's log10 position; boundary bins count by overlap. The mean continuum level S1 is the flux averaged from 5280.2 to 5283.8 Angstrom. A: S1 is 0.627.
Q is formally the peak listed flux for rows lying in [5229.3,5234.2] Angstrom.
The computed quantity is 0.637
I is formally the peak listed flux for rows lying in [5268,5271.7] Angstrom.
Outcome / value 0.5574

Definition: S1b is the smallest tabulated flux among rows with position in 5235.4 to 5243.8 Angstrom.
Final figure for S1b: 0.5879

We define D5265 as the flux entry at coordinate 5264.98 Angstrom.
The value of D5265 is 0.556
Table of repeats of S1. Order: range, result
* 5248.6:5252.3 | 0.651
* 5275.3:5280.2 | 0.645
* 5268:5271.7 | 0.523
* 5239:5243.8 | 0.62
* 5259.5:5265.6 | 0.58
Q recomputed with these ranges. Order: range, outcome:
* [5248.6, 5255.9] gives 0.6585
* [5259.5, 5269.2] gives 0.614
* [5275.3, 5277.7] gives 0.6584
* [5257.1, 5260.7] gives 0.6529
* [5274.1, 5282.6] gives 0.6731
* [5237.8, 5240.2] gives 0.671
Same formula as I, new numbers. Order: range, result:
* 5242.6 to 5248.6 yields 0.6414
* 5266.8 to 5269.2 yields 0.5897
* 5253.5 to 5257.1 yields 0.6283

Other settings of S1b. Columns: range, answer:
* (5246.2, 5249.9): 0.6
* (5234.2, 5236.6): 0.6106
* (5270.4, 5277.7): 0.5574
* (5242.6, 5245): 0.6228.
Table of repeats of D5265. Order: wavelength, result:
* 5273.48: 0.578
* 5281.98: 0.6555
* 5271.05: 0.5574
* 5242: 0.6347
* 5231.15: 0.627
